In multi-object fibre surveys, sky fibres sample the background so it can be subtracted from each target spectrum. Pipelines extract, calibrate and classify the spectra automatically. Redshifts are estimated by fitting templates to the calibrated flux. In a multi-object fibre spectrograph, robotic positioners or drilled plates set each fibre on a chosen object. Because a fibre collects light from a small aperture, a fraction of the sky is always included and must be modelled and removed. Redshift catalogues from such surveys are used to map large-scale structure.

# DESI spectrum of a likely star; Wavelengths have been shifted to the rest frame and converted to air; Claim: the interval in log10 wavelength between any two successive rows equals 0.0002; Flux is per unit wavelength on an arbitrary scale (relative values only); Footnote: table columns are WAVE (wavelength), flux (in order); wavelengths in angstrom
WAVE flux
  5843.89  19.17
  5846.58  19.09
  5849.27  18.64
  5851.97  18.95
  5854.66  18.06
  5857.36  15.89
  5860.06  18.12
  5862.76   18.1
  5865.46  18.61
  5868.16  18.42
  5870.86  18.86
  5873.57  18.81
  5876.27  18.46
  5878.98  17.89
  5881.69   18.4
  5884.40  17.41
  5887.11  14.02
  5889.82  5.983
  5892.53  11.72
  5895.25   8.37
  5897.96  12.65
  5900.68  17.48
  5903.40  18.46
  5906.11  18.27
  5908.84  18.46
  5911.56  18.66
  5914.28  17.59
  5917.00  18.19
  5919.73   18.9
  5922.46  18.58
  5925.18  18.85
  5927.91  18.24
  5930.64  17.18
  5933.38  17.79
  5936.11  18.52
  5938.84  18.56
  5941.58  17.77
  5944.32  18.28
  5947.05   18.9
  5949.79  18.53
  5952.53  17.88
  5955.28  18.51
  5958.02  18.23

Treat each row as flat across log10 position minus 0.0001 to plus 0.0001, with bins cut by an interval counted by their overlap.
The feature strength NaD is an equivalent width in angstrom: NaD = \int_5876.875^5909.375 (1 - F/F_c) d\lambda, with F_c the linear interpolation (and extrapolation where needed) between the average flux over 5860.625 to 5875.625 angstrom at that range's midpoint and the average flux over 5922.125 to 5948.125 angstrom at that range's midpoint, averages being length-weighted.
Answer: 6.2 angstrom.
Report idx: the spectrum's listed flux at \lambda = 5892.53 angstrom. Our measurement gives 11.72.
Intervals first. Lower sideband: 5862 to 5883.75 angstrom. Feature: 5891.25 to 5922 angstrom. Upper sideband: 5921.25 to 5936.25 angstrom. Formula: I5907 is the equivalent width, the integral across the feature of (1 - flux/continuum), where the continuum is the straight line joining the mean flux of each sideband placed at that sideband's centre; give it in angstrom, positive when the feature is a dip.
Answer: 3.2 angstrom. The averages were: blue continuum 18.4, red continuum 18.2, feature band 16.3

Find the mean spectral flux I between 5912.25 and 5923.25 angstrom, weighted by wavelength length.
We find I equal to 18.3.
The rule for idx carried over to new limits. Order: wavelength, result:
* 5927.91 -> 18.24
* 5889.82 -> 5.983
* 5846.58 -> 19.09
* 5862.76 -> 18.1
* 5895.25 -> 8.37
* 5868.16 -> 18.42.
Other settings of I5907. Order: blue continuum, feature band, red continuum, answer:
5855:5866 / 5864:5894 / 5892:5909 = 0.5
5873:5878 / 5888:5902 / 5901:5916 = 5.4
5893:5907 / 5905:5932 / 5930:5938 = -3.0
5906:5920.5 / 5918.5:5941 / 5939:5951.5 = 0.1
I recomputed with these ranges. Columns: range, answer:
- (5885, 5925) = 15.7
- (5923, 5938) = 18.2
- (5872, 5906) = 15.1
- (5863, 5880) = 18.5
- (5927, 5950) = 18.2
